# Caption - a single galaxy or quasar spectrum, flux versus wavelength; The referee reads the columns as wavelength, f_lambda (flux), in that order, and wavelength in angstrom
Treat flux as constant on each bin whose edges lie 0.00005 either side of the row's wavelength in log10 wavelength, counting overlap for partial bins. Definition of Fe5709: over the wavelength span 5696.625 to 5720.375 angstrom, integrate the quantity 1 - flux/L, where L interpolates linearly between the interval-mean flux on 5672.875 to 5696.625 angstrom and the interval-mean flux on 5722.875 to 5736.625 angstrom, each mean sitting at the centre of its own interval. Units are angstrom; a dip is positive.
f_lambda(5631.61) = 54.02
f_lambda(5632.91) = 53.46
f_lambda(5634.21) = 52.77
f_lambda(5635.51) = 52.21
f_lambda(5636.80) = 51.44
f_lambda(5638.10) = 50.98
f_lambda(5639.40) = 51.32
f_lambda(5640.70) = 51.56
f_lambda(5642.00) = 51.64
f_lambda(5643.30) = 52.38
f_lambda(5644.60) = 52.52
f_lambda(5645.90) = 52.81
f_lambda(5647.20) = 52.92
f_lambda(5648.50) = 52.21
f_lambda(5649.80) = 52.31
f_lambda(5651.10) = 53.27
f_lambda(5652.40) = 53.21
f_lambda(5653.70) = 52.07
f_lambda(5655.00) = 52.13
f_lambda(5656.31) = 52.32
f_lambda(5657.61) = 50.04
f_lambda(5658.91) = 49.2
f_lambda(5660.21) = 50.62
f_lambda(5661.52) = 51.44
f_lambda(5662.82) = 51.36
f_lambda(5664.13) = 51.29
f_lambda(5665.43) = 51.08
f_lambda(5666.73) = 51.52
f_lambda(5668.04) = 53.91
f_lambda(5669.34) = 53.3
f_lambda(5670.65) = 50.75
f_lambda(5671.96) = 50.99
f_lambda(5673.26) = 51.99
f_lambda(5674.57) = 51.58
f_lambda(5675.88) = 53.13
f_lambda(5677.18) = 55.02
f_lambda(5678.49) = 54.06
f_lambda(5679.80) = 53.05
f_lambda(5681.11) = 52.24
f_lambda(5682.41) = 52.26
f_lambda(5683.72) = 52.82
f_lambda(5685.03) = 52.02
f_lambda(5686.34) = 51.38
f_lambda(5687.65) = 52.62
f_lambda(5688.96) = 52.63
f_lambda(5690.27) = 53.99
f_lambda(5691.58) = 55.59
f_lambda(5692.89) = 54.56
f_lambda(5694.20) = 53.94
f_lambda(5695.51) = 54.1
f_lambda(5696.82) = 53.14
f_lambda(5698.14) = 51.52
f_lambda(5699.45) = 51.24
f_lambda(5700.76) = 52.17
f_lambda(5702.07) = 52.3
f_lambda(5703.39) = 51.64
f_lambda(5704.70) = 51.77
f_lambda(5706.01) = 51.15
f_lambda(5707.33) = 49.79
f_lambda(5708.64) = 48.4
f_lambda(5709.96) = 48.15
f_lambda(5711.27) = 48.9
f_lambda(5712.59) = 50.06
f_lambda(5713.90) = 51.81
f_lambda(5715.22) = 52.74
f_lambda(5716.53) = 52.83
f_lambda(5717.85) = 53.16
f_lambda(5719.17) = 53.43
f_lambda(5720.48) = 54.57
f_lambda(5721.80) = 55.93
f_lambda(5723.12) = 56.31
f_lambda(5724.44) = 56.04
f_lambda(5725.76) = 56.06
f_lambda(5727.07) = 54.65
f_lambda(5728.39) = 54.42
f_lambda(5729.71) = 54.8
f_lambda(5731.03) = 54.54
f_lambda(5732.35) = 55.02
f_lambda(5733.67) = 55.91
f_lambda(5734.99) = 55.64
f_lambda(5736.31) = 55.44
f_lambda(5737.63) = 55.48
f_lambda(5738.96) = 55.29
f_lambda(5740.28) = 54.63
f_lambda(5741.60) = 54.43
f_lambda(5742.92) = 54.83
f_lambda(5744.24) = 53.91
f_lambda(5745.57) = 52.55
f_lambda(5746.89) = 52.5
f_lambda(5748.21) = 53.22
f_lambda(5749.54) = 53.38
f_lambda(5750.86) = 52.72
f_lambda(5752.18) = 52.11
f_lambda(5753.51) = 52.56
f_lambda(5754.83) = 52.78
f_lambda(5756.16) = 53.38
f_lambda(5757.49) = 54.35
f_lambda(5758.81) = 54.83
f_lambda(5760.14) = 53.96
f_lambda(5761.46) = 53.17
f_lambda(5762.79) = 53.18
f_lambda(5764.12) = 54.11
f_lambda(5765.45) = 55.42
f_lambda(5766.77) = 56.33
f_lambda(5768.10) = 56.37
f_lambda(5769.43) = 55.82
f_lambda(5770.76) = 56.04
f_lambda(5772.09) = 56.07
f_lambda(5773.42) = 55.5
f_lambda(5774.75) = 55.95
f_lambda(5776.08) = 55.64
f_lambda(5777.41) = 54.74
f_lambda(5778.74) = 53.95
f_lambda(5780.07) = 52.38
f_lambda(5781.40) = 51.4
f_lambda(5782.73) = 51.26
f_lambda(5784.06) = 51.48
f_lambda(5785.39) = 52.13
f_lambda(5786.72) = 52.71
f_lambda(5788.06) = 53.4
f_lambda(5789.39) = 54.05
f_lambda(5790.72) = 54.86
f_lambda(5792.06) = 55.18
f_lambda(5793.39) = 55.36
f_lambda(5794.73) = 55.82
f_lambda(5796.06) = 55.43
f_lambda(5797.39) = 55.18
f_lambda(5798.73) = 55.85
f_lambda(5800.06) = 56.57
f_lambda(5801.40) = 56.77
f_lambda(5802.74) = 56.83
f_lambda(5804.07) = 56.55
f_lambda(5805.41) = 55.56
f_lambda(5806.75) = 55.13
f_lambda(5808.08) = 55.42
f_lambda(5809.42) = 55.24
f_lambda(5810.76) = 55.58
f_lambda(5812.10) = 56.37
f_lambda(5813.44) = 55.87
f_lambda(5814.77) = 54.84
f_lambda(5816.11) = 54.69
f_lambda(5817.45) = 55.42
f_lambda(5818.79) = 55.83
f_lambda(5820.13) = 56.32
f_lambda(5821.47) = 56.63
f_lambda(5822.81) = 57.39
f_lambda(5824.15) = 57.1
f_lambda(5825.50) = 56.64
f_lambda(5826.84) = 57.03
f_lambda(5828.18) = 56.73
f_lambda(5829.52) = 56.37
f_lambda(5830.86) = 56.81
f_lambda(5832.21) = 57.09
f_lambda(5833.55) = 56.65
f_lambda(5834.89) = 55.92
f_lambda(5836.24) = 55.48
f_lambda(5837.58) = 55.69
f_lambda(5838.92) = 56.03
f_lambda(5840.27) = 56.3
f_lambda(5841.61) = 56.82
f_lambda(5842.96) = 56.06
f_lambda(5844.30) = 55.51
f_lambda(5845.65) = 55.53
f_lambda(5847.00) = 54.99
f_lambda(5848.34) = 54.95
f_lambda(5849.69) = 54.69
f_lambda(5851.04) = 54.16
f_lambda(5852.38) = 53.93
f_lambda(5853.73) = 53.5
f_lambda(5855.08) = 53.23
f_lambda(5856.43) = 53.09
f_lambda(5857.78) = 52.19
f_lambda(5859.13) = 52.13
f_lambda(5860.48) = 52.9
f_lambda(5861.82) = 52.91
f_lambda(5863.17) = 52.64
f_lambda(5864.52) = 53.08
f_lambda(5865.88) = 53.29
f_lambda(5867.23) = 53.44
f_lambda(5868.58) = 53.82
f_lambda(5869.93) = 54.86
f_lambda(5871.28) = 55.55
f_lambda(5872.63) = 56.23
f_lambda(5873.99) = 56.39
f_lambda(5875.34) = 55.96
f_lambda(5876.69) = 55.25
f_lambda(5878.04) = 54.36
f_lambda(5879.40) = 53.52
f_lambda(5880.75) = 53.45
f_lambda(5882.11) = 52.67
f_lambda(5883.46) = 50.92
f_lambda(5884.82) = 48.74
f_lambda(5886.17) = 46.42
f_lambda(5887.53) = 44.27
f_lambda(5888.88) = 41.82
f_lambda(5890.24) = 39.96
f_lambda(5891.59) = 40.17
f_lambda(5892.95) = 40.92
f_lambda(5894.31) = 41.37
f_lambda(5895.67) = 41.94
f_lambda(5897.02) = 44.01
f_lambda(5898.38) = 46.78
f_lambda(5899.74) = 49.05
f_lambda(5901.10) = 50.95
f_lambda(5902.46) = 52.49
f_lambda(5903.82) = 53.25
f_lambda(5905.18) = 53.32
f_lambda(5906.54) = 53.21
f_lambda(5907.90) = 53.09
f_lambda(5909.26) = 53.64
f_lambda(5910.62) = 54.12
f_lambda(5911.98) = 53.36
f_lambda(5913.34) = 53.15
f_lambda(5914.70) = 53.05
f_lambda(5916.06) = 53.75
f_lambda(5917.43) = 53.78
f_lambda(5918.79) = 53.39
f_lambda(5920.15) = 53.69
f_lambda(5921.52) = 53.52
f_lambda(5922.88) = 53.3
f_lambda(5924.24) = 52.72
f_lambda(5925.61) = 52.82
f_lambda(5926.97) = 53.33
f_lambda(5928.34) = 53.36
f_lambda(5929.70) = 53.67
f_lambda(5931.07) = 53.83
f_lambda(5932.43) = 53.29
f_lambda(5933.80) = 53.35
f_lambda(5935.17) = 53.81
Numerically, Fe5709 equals 1.3 angstrom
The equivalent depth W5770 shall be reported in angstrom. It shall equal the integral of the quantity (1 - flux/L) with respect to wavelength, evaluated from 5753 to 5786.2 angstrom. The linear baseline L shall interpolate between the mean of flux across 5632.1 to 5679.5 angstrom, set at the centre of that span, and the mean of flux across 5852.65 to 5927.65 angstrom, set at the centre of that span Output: -1.5 angstrom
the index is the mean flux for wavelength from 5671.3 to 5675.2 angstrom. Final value 51.5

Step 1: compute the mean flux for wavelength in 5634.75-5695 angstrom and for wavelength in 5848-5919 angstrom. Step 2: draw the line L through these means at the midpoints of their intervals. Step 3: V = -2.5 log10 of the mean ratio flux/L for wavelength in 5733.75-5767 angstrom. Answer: -0.043 mag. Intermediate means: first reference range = 52.3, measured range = 54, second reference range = 51.3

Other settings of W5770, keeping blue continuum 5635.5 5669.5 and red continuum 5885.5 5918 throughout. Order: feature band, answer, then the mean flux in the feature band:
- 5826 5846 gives -2.74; 56.3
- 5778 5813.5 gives -3.30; 54.7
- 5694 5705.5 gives -0.24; 52.4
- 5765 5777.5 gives -1.37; 55.8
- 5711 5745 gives -2.29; 54.3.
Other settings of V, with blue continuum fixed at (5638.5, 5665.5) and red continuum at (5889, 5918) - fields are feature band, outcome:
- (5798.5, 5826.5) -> -0.122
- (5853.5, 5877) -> -0.092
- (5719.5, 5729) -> -0.089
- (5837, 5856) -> -0.110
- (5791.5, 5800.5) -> -0.110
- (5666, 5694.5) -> -0.028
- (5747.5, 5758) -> -0.048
